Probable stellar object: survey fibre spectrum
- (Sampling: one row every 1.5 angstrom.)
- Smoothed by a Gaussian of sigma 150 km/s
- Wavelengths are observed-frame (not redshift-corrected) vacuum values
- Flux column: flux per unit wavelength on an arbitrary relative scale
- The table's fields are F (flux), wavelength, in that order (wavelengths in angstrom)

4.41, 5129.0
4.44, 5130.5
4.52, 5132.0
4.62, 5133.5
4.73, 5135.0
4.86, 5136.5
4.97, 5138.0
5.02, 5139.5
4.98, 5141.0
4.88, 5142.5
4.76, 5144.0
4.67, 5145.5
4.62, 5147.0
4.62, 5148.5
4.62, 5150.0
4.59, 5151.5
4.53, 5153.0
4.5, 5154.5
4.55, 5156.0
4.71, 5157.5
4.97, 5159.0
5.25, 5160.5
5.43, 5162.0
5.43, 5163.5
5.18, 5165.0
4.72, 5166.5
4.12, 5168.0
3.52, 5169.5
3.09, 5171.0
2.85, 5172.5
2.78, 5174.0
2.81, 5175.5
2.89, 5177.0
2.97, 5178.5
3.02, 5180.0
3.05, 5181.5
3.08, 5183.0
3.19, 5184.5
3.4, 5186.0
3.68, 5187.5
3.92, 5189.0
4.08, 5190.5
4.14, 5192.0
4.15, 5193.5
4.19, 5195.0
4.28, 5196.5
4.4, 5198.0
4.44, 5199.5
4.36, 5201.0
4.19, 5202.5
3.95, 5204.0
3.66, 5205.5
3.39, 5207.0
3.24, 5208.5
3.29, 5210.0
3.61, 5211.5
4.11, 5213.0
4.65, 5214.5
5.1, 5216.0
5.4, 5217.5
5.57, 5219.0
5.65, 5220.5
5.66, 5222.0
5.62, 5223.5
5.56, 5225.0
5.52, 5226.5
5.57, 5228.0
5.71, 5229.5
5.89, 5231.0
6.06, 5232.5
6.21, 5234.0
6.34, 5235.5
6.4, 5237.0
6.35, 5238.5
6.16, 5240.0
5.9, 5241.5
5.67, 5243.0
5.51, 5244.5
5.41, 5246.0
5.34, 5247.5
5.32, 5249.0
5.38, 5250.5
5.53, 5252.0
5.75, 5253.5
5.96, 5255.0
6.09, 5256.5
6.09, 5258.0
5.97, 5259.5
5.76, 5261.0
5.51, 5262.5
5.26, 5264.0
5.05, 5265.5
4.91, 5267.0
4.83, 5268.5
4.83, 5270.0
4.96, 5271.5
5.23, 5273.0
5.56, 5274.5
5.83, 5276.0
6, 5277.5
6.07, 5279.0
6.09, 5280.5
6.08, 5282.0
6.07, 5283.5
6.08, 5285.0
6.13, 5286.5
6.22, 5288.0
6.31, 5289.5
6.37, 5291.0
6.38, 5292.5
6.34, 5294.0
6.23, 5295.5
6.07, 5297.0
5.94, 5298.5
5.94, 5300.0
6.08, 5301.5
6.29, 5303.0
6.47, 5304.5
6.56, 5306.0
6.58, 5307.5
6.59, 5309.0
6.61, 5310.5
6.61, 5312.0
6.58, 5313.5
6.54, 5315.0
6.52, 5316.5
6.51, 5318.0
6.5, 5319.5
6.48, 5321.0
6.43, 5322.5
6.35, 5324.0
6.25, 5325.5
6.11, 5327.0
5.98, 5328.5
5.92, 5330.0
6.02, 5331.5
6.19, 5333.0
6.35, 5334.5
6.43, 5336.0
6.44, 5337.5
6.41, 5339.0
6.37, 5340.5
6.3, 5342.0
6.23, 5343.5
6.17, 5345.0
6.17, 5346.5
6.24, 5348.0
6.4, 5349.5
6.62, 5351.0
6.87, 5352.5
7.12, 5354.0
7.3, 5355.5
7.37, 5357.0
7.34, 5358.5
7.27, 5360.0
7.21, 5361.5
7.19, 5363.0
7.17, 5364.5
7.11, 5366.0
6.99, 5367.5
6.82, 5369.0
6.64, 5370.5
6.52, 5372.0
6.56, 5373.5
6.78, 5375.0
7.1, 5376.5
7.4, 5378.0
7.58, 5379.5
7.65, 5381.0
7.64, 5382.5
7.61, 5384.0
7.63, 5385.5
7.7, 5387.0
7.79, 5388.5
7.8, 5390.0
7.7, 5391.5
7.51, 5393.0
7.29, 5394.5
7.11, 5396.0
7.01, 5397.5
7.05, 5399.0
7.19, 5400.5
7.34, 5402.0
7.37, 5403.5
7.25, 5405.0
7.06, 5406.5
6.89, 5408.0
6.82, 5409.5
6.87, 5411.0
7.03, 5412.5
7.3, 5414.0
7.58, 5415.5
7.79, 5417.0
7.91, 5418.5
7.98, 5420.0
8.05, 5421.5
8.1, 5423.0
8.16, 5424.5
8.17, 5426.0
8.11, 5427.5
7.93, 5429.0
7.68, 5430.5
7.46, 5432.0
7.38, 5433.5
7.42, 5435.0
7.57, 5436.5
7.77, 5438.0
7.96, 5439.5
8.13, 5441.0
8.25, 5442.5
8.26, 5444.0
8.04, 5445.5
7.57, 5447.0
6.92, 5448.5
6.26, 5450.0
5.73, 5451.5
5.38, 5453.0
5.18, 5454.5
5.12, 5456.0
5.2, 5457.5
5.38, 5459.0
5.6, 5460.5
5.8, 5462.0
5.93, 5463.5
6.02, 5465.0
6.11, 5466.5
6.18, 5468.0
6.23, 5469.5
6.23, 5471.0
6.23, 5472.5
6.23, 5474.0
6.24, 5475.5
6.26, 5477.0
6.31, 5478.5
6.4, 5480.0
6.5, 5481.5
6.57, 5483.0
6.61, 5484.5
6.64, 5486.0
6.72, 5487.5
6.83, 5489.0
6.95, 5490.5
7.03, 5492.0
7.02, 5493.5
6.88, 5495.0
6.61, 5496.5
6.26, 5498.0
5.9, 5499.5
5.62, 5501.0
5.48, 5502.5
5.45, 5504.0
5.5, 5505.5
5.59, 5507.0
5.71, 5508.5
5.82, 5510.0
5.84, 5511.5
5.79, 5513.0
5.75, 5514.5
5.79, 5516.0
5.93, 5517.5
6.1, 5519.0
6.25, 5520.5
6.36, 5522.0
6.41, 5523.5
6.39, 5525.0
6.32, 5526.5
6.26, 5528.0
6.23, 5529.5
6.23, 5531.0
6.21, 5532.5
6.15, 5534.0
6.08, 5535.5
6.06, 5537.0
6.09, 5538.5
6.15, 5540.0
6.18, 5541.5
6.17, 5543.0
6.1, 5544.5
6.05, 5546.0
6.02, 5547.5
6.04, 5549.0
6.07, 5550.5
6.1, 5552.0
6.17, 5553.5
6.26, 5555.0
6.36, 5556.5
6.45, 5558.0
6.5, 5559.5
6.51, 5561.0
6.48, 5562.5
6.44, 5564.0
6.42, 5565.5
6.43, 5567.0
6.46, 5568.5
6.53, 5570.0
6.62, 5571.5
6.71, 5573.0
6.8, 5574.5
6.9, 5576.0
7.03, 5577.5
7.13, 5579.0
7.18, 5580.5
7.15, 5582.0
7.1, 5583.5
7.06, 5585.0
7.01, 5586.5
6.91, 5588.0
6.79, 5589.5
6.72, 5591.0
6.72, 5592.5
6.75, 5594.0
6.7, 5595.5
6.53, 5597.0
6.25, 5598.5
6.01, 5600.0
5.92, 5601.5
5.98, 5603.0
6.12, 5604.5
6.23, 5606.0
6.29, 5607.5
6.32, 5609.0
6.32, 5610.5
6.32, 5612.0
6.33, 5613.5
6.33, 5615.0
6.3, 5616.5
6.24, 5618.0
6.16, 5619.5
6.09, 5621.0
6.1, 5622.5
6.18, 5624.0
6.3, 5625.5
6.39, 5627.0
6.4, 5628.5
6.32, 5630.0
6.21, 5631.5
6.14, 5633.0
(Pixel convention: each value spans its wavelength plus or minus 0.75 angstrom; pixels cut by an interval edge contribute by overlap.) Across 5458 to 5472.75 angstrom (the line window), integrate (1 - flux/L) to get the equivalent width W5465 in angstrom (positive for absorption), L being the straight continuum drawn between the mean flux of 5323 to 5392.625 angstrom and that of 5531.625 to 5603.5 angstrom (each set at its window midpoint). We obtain 1.6 angstrom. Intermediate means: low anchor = 6.85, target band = 5.95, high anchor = 6.47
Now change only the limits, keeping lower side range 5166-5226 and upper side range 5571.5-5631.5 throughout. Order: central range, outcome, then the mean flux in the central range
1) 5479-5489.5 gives -1.47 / 6.6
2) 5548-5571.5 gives -0.37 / 6.35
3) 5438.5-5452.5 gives -4.76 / 7.43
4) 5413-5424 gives -4.96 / 7.81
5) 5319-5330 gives -3.39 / 6.27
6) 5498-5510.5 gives 0.51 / 5.67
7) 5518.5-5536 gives -0.58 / 6.25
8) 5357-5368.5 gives -4.93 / 7.19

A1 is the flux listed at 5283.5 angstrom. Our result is 6.07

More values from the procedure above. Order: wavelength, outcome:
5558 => 6.45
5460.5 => 5.6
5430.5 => 7.68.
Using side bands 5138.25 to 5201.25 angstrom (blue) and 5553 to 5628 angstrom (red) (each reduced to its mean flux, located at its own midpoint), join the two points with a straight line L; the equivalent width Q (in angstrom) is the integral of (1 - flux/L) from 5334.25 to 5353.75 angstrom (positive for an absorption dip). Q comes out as -4.9 angstrom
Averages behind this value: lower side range 4.16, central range 6.4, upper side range 6.5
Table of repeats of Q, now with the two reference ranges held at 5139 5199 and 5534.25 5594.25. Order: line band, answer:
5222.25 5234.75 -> -3.52 angstrom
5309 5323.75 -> -4.42 angstrom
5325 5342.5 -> -3.76 angstrom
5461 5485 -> -1.06 angstrom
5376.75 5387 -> -4.07 angstrom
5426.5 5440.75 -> -4.96 angstrom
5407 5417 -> -2.74 angstrom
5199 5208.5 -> 0.92 angstrom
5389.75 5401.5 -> -3.88 angstrom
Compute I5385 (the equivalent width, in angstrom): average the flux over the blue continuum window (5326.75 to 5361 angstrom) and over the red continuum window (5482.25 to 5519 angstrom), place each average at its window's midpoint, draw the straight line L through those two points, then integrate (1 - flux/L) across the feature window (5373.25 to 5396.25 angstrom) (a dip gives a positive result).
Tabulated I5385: -3.7 angstrom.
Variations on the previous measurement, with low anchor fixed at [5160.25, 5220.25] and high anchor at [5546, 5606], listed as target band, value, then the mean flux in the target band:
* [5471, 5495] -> -2.6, 6.57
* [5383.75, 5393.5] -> -4.4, 7.68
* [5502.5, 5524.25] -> 0.9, 5.86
